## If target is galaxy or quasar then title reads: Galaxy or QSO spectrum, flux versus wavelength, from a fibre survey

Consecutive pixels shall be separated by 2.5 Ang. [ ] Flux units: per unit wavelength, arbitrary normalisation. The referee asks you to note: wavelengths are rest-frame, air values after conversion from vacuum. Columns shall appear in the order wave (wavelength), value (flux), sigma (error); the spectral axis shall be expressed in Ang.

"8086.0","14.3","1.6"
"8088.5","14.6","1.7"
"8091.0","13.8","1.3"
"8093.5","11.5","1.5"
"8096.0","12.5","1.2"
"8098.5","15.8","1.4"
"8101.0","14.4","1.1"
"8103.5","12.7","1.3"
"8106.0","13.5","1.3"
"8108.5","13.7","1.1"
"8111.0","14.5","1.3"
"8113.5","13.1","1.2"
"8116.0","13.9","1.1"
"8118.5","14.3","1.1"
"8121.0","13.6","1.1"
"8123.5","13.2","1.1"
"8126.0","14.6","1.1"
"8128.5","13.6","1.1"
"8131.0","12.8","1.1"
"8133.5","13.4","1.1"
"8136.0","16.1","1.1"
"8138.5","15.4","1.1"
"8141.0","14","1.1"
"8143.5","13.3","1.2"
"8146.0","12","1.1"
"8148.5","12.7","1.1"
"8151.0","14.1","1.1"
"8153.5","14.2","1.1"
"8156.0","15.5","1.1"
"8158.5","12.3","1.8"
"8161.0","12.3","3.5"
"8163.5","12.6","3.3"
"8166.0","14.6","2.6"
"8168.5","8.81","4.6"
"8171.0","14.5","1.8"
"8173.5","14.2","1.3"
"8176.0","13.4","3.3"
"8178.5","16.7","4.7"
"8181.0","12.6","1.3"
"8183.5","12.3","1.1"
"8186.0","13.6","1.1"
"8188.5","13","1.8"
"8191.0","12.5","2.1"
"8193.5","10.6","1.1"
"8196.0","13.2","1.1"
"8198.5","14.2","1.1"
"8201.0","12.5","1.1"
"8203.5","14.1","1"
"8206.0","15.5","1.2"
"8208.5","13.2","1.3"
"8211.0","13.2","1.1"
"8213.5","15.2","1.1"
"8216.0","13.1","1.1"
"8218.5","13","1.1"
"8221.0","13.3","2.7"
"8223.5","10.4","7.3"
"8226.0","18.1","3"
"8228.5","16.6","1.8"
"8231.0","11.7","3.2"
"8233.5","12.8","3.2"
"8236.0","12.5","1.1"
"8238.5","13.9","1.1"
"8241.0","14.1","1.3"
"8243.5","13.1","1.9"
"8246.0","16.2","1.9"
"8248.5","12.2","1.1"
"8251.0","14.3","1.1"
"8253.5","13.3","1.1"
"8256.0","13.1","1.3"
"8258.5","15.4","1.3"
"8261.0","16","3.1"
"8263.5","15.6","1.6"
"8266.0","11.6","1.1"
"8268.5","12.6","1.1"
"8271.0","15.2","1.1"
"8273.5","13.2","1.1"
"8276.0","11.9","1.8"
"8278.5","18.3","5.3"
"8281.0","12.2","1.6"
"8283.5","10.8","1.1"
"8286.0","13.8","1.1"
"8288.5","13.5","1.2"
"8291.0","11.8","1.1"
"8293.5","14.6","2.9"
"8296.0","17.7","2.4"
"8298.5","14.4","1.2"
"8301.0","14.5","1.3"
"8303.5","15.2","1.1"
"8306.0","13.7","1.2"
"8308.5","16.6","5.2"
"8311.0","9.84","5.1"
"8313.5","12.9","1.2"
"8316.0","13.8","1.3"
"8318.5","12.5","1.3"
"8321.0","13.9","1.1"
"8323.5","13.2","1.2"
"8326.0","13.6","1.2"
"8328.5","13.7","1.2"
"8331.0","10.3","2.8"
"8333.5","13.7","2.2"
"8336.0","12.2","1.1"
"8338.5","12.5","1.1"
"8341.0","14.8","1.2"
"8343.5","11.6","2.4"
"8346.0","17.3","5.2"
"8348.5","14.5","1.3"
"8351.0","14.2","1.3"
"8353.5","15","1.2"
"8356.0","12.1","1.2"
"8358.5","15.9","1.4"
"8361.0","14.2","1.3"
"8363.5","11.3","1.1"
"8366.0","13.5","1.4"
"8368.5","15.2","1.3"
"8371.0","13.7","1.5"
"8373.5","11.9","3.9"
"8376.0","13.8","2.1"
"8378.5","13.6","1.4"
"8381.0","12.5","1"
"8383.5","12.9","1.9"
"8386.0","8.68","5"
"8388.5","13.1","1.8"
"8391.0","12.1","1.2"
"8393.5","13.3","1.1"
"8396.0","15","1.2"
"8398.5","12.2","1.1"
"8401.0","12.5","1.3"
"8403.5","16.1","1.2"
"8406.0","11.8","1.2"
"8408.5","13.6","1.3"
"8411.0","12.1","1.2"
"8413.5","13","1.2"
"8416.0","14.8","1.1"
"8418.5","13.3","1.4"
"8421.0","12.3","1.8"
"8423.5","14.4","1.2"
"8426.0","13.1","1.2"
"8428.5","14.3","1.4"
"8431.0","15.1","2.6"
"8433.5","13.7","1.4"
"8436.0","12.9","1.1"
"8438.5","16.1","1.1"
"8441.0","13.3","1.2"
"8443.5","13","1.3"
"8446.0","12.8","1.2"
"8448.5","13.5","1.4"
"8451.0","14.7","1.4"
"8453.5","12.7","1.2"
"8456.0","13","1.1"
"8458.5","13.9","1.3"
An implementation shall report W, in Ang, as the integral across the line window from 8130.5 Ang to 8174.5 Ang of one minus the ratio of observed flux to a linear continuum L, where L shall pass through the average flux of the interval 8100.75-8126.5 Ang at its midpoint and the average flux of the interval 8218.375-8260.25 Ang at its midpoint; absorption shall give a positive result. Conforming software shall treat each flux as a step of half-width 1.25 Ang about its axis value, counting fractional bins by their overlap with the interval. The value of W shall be 0.81 Ang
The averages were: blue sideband 13.7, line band 13.5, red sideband 13.8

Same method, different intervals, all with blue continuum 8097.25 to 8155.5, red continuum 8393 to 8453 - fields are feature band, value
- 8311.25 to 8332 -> 1.27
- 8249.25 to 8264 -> -0.77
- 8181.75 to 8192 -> 0.73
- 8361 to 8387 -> 1.60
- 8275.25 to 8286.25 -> 0.25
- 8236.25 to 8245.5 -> 0.01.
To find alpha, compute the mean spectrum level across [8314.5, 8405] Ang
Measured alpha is 13.3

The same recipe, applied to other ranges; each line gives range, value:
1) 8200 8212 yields 13.7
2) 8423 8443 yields 14.1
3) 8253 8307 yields 14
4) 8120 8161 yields 13.8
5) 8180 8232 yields 13.4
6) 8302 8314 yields 13.7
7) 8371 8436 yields 13.2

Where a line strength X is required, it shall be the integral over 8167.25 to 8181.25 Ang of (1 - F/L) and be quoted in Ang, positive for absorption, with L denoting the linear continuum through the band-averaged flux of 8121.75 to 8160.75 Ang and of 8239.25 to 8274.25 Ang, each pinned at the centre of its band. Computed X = 0.4 Ang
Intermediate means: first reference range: 13.8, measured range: 13.4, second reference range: 14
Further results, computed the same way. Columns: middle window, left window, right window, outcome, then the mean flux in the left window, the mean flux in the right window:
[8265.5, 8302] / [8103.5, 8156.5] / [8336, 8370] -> 0.3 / 13.8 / 13.9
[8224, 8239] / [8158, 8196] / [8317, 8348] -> -1.2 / 13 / 13.3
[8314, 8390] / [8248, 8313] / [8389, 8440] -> 2.4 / 13.9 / 13.6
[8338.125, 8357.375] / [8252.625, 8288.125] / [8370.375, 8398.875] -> -1.5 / 13.8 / 12.7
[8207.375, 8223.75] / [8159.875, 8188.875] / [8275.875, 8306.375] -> 0.4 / 13.2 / 14.1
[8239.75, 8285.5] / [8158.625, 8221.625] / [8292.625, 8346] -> -1.2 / 13.3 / 13.7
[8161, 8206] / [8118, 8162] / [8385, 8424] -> 1.5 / 13.7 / 13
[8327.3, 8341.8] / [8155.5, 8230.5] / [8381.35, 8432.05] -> 0.5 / 13.5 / 13.2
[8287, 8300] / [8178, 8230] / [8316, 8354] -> -0.8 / 13.6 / 13.5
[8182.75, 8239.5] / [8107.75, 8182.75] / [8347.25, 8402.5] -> 0.5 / 13.7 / 13.2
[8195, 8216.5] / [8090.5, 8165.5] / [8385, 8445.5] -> -0.4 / 13.7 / 13.3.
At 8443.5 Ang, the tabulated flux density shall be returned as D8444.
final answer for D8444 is 13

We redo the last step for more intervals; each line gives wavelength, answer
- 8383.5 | 12.9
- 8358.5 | 15.9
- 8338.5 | 12.5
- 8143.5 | 13.3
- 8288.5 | 13.5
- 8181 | 12.6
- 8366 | 13.5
